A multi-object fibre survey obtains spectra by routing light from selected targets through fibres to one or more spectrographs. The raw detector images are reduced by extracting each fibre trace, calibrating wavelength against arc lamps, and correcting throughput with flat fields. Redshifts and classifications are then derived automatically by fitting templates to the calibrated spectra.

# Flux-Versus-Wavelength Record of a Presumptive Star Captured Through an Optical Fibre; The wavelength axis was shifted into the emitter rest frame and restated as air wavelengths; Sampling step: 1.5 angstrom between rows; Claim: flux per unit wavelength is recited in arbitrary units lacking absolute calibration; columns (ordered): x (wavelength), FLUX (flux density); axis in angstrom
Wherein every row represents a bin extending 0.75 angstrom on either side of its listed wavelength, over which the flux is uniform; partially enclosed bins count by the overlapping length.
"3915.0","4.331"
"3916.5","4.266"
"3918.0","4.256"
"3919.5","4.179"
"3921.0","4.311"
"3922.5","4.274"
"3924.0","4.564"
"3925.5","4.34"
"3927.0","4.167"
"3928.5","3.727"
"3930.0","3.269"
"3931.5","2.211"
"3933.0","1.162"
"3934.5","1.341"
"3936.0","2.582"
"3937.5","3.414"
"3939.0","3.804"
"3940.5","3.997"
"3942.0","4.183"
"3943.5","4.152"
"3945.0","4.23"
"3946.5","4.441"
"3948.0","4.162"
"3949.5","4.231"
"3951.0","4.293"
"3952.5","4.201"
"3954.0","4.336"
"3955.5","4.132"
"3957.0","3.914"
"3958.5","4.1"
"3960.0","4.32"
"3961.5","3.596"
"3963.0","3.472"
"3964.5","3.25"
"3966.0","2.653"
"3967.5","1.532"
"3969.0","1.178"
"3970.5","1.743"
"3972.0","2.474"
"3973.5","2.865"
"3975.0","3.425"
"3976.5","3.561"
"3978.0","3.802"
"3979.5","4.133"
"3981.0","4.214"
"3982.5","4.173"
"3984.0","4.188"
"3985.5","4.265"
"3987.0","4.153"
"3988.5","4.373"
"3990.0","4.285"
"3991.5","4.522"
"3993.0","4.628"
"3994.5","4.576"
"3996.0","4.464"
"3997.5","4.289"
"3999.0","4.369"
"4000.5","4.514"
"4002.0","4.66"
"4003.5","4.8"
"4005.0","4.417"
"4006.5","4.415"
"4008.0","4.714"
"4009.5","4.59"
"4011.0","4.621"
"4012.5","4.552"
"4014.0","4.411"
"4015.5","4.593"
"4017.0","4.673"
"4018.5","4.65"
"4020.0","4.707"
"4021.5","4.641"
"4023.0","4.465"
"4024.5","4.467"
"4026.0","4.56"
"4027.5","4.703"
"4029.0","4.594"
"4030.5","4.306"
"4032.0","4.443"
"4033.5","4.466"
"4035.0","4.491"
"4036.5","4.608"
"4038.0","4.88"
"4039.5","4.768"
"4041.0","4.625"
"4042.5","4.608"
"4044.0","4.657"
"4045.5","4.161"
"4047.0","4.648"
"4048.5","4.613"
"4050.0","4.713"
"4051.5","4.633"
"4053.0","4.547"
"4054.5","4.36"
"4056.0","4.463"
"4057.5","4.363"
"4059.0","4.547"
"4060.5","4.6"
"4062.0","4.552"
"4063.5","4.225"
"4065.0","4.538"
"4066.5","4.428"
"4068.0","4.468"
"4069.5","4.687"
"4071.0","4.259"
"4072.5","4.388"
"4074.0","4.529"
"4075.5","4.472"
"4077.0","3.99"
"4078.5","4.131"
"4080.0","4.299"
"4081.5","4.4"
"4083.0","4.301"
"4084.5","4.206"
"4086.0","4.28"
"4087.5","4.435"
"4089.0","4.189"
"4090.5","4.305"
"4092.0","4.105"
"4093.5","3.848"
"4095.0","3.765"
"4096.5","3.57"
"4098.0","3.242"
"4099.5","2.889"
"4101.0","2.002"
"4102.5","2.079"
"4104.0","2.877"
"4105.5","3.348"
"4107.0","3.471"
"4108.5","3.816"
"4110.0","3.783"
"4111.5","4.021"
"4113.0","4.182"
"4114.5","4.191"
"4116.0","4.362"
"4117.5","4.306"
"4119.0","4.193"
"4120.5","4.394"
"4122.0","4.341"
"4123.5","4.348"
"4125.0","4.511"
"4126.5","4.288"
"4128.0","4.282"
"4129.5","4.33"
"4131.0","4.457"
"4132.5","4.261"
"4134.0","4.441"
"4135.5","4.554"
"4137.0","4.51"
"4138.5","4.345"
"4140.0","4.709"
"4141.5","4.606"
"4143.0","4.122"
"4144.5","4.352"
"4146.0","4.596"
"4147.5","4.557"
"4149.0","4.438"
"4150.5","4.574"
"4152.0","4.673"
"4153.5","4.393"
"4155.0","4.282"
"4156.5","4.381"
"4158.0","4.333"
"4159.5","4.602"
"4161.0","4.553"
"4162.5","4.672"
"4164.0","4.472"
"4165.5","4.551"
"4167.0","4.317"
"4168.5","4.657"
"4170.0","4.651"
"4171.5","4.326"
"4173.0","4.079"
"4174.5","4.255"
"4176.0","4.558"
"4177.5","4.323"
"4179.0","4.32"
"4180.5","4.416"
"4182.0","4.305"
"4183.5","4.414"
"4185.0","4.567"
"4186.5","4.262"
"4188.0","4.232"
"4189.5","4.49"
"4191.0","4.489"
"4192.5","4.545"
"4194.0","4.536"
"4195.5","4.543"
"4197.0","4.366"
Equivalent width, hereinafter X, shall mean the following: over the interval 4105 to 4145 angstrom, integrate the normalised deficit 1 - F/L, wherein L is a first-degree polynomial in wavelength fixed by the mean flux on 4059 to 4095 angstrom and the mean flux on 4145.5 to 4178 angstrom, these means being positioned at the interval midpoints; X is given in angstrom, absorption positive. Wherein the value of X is 1.4 angstrom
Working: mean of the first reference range 4.32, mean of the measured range 4.25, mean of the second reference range 4.47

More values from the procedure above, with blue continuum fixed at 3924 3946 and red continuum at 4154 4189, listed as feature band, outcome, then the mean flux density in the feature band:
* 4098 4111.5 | 3.4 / 3.1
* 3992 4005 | -3.1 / 4.53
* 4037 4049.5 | -2.5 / 4.62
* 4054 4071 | -2.3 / 4.47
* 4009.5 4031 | -4.7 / 4.57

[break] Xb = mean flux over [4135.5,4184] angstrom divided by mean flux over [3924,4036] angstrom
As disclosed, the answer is 1.12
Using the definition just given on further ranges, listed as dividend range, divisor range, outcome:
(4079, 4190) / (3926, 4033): 1.07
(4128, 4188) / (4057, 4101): 1.06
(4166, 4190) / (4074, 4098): 1.06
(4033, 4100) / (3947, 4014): 1.10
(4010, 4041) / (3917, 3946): 1.27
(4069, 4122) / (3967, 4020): 0.97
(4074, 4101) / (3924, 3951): 1.12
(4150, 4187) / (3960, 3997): 1.24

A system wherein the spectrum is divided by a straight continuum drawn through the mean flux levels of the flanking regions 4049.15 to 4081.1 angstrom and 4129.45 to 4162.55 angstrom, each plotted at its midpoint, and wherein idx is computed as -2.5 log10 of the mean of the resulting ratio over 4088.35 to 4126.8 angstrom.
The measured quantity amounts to 0.18 mag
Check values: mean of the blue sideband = 4.44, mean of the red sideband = 4.47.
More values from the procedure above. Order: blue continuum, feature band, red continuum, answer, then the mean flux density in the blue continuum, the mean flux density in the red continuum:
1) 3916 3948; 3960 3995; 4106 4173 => 0.09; 3.67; 4.36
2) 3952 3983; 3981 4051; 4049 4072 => -0.15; 3.37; 4.49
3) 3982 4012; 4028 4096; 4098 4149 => -0.04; 4.45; 4.04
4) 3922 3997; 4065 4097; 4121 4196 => -0.03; 3.66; 4.44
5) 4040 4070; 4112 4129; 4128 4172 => 0.04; 4.52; 4.47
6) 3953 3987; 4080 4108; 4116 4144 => 0.14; 3.45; 4.39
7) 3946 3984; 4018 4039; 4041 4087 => -0.11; 3.54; 4.44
